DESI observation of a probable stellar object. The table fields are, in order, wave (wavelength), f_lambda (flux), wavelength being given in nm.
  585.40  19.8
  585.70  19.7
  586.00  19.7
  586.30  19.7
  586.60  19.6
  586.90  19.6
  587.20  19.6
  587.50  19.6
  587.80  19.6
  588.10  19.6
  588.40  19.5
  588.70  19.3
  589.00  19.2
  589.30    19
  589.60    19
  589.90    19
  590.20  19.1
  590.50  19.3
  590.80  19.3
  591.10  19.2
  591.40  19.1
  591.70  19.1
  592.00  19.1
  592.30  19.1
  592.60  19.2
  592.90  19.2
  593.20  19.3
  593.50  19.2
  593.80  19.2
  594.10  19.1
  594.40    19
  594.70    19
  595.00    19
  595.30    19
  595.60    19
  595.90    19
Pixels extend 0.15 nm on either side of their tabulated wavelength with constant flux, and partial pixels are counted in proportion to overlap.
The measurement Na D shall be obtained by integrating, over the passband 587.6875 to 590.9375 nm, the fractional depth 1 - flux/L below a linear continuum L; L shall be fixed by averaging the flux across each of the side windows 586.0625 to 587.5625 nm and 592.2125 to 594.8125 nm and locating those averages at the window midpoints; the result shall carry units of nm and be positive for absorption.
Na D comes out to 0.03 nm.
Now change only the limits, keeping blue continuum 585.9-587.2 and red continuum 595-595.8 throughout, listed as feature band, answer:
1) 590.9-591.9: 0.008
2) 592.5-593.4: -0.003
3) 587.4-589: 0.003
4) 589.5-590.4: 0.016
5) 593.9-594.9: 0.002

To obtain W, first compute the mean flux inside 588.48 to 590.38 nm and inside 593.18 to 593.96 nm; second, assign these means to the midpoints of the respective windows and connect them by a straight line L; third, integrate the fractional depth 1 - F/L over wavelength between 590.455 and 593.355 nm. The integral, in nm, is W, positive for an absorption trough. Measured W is 0.00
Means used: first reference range 19.1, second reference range 19.2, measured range 19.2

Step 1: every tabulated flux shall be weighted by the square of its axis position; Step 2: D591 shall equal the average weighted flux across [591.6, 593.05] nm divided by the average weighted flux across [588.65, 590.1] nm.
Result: 1.0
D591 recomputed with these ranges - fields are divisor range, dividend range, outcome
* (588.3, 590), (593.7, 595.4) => 1.01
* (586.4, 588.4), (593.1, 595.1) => 1.00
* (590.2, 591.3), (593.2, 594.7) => 1.01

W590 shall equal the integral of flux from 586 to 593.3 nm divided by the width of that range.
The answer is 19.3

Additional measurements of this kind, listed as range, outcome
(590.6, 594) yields 19.2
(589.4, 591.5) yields 19.1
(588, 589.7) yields 19.3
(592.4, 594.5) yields 19.2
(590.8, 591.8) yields 19.2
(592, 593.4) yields 19.2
